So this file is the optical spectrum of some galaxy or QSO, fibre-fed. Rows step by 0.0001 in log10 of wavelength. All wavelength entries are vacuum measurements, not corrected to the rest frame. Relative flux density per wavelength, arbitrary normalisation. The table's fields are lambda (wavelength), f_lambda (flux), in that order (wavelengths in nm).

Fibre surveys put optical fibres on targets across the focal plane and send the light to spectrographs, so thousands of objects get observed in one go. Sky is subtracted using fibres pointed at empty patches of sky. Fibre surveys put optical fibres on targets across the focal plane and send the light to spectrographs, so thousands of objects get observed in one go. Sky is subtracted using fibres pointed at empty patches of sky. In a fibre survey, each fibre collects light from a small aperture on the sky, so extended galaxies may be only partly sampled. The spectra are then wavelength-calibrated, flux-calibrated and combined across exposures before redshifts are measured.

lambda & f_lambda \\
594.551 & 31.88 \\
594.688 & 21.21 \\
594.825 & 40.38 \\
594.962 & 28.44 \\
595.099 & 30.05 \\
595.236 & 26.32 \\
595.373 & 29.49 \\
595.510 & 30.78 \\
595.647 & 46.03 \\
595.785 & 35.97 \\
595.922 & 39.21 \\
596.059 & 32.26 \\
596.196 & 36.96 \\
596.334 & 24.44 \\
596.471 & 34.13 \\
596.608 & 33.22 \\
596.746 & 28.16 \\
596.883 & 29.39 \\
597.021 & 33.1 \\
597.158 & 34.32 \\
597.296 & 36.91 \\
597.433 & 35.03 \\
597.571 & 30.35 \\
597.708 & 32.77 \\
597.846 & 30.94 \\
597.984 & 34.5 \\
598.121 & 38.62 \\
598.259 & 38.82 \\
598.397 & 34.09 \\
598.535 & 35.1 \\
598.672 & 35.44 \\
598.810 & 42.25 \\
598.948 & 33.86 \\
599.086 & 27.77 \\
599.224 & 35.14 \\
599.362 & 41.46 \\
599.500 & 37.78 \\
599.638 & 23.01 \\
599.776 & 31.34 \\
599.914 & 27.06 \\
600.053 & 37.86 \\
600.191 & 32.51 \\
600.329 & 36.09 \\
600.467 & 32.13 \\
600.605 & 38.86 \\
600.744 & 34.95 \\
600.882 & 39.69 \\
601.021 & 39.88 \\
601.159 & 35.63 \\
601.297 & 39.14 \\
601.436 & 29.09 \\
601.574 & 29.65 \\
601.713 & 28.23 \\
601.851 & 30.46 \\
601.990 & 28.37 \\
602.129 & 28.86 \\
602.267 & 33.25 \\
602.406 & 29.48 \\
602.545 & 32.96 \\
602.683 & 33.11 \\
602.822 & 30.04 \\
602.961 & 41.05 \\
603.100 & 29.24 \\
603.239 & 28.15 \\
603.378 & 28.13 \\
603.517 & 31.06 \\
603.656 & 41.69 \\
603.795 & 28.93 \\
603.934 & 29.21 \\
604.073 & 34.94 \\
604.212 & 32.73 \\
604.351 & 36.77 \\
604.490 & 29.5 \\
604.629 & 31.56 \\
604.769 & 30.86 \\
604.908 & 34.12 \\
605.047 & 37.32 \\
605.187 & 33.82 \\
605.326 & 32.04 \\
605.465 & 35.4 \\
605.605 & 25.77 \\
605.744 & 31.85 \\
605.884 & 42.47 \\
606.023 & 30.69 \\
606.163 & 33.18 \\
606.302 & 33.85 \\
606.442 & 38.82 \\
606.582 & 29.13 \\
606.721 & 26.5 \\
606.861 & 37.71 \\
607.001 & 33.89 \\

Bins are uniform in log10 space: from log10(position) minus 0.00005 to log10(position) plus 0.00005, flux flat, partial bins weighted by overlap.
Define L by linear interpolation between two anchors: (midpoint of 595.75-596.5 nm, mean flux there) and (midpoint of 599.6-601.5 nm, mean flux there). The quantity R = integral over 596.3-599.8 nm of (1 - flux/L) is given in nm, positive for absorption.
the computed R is 0.03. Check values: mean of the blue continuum 33.7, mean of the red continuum 34.3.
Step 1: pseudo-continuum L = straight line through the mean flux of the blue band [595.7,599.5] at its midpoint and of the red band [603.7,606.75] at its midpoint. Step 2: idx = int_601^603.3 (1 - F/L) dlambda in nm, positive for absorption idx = 0.10 nm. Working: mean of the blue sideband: 34.3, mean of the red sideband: 32.9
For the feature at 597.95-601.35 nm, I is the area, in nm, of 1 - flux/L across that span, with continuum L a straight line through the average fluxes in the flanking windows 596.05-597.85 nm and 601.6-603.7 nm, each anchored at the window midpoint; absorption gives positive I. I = -0.36 nm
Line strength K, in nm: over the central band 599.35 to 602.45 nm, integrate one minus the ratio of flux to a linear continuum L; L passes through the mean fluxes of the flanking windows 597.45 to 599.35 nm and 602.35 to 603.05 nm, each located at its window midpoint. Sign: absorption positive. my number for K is 0.07 nm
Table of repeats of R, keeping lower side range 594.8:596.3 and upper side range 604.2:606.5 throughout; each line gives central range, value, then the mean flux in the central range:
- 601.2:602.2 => 0.088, 30.7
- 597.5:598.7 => -0.028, 34.5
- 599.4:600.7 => 0.018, 33.2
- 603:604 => 0.071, 31.2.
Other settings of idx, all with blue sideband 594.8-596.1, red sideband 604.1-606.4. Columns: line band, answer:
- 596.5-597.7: 0.04 nm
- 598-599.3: -0.08 nm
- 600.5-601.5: -0.09 nm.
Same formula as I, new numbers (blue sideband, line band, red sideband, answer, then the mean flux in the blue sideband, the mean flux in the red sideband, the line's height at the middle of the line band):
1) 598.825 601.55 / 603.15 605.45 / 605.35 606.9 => 0.063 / 34.5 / 33.1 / 33.5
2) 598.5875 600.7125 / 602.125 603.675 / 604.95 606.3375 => 0.083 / 34.2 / 33.7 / 33.9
